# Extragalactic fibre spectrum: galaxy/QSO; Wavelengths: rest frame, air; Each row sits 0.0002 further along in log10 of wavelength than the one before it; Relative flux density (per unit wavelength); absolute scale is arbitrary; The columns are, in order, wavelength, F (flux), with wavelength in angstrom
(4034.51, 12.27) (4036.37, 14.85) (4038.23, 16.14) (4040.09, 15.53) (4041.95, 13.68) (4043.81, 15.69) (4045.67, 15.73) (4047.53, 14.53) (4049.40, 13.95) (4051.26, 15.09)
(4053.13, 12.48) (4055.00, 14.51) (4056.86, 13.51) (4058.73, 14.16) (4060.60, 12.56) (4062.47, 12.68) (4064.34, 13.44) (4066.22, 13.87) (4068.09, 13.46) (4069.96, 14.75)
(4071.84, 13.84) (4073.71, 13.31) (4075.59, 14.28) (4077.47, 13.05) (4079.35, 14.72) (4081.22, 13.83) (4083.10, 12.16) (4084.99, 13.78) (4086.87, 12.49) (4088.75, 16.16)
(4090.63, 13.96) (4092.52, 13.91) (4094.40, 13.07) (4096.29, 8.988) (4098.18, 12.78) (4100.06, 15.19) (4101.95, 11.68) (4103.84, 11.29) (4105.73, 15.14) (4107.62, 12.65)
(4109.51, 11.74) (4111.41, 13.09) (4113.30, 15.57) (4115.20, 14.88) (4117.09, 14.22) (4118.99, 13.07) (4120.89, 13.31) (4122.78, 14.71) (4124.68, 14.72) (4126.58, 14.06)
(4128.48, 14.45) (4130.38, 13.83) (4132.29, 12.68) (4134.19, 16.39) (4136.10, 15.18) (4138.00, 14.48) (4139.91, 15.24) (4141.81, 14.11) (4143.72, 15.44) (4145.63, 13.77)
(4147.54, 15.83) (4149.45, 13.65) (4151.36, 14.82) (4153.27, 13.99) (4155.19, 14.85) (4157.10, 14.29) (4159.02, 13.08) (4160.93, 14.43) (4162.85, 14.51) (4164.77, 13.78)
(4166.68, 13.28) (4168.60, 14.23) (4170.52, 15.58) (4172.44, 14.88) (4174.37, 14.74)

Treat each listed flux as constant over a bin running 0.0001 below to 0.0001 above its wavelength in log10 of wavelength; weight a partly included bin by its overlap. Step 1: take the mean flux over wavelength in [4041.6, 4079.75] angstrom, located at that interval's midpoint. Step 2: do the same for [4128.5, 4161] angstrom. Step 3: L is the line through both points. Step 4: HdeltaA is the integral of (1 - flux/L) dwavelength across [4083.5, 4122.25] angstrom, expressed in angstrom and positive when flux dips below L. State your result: 2.4 angstrom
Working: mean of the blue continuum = 14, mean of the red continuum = 14.5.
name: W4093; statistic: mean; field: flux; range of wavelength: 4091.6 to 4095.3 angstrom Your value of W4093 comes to 13.5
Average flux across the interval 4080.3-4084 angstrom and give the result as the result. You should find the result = 13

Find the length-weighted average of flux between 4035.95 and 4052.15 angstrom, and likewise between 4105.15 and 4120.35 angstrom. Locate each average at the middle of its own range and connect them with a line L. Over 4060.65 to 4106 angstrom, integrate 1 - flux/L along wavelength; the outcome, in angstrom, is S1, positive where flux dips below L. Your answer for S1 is 3.0 angstrom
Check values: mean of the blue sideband 15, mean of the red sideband 13.7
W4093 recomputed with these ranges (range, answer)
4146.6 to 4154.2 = 14.6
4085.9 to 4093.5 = 14.1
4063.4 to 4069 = 13.6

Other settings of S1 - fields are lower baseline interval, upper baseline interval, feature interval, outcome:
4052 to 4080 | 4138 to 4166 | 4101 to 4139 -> 0.7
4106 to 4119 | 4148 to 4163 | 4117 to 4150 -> -1.0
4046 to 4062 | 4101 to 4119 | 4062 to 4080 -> 0.0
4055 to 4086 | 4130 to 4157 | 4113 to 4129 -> 0.0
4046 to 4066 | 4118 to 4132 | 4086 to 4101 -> 0.6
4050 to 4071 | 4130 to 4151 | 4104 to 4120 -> 0.7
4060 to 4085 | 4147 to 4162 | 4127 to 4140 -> -0.4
